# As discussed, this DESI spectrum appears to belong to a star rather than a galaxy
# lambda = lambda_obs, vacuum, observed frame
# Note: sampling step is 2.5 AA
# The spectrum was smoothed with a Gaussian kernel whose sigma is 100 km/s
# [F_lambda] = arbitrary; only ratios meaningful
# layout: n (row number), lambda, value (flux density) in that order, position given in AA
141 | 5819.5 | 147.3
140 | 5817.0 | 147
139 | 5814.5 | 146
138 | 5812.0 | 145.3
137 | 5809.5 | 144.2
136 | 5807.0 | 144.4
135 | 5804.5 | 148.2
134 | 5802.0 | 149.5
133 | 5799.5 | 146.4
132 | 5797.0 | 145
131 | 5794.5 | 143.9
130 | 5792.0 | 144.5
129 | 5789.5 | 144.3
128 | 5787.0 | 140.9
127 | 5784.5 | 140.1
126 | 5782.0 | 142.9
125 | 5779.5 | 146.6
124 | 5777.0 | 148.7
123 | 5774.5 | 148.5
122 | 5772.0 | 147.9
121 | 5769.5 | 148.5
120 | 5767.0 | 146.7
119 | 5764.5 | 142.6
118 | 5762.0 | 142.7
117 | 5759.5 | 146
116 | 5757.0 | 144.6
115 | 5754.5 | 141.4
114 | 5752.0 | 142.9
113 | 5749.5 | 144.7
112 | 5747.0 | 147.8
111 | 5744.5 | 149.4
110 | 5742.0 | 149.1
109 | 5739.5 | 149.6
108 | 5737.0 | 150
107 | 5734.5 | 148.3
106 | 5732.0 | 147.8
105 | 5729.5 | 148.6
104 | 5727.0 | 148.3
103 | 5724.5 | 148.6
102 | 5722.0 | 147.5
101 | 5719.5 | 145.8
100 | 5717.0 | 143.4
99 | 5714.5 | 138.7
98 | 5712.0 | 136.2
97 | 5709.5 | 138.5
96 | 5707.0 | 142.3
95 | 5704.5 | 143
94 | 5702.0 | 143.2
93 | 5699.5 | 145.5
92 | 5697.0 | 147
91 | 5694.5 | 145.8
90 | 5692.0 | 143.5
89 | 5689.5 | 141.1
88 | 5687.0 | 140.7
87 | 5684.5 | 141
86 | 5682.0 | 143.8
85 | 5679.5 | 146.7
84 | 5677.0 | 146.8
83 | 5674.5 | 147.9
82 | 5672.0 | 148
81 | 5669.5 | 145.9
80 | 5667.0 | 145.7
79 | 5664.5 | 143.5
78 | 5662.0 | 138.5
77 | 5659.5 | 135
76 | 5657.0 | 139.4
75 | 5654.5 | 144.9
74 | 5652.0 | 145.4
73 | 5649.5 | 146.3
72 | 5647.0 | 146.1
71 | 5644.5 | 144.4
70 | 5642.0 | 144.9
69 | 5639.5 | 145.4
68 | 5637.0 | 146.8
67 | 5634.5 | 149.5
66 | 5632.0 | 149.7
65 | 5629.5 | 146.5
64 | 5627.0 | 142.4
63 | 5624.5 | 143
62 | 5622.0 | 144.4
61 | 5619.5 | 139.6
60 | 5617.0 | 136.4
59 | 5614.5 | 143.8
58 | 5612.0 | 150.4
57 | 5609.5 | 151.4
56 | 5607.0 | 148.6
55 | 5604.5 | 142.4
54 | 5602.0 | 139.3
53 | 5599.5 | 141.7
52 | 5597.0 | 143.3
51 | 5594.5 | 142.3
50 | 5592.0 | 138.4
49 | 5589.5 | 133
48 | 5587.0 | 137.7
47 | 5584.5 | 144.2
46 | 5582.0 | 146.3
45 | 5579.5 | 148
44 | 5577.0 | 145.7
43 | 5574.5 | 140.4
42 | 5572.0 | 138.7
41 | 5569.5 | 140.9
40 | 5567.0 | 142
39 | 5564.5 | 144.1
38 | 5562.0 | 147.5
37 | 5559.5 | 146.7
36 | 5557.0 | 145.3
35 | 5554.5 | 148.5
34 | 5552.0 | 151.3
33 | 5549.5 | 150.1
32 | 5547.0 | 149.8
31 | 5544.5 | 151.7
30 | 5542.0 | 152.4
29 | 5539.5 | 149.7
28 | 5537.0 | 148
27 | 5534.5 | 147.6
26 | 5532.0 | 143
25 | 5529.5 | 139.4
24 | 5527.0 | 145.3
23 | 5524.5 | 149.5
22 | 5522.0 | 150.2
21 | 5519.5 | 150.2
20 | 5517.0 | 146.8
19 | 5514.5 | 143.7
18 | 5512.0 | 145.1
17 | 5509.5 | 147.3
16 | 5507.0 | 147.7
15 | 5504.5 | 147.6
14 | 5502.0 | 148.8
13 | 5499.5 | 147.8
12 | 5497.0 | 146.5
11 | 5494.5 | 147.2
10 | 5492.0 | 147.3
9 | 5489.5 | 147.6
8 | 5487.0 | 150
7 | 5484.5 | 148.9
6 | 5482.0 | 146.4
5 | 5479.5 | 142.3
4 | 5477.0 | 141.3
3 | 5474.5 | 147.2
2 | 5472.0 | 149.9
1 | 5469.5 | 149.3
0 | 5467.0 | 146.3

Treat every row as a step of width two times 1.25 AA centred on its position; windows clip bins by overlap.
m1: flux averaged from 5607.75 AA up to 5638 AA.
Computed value 145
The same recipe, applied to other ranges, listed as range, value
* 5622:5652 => 146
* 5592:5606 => 142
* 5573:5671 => 144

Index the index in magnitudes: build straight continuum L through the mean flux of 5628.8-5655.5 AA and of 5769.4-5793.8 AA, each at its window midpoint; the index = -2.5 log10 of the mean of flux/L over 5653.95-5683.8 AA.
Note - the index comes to 0.02 mag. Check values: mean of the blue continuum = 146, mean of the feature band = 144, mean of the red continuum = 145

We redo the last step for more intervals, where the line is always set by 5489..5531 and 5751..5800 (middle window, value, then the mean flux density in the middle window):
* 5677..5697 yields 0.01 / 144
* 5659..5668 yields 0.04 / 141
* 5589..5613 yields 0.02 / 143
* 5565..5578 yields 0.04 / 142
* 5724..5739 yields -0.03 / 149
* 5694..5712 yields 0.02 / 143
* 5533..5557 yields -0.02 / 150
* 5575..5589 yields 0.02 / 144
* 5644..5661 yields 0.02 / 143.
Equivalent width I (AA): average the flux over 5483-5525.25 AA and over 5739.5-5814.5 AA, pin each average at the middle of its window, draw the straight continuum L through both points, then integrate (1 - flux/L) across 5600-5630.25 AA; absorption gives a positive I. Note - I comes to 0.6 AA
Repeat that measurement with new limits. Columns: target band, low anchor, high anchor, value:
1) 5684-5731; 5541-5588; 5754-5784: 0.6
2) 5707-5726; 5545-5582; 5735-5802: 0.4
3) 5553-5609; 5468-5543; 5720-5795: 1.4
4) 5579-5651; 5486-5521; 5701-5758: 1.2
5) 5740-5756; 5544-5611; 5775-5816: -0.1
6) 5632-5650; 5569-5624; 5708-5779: -0.4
